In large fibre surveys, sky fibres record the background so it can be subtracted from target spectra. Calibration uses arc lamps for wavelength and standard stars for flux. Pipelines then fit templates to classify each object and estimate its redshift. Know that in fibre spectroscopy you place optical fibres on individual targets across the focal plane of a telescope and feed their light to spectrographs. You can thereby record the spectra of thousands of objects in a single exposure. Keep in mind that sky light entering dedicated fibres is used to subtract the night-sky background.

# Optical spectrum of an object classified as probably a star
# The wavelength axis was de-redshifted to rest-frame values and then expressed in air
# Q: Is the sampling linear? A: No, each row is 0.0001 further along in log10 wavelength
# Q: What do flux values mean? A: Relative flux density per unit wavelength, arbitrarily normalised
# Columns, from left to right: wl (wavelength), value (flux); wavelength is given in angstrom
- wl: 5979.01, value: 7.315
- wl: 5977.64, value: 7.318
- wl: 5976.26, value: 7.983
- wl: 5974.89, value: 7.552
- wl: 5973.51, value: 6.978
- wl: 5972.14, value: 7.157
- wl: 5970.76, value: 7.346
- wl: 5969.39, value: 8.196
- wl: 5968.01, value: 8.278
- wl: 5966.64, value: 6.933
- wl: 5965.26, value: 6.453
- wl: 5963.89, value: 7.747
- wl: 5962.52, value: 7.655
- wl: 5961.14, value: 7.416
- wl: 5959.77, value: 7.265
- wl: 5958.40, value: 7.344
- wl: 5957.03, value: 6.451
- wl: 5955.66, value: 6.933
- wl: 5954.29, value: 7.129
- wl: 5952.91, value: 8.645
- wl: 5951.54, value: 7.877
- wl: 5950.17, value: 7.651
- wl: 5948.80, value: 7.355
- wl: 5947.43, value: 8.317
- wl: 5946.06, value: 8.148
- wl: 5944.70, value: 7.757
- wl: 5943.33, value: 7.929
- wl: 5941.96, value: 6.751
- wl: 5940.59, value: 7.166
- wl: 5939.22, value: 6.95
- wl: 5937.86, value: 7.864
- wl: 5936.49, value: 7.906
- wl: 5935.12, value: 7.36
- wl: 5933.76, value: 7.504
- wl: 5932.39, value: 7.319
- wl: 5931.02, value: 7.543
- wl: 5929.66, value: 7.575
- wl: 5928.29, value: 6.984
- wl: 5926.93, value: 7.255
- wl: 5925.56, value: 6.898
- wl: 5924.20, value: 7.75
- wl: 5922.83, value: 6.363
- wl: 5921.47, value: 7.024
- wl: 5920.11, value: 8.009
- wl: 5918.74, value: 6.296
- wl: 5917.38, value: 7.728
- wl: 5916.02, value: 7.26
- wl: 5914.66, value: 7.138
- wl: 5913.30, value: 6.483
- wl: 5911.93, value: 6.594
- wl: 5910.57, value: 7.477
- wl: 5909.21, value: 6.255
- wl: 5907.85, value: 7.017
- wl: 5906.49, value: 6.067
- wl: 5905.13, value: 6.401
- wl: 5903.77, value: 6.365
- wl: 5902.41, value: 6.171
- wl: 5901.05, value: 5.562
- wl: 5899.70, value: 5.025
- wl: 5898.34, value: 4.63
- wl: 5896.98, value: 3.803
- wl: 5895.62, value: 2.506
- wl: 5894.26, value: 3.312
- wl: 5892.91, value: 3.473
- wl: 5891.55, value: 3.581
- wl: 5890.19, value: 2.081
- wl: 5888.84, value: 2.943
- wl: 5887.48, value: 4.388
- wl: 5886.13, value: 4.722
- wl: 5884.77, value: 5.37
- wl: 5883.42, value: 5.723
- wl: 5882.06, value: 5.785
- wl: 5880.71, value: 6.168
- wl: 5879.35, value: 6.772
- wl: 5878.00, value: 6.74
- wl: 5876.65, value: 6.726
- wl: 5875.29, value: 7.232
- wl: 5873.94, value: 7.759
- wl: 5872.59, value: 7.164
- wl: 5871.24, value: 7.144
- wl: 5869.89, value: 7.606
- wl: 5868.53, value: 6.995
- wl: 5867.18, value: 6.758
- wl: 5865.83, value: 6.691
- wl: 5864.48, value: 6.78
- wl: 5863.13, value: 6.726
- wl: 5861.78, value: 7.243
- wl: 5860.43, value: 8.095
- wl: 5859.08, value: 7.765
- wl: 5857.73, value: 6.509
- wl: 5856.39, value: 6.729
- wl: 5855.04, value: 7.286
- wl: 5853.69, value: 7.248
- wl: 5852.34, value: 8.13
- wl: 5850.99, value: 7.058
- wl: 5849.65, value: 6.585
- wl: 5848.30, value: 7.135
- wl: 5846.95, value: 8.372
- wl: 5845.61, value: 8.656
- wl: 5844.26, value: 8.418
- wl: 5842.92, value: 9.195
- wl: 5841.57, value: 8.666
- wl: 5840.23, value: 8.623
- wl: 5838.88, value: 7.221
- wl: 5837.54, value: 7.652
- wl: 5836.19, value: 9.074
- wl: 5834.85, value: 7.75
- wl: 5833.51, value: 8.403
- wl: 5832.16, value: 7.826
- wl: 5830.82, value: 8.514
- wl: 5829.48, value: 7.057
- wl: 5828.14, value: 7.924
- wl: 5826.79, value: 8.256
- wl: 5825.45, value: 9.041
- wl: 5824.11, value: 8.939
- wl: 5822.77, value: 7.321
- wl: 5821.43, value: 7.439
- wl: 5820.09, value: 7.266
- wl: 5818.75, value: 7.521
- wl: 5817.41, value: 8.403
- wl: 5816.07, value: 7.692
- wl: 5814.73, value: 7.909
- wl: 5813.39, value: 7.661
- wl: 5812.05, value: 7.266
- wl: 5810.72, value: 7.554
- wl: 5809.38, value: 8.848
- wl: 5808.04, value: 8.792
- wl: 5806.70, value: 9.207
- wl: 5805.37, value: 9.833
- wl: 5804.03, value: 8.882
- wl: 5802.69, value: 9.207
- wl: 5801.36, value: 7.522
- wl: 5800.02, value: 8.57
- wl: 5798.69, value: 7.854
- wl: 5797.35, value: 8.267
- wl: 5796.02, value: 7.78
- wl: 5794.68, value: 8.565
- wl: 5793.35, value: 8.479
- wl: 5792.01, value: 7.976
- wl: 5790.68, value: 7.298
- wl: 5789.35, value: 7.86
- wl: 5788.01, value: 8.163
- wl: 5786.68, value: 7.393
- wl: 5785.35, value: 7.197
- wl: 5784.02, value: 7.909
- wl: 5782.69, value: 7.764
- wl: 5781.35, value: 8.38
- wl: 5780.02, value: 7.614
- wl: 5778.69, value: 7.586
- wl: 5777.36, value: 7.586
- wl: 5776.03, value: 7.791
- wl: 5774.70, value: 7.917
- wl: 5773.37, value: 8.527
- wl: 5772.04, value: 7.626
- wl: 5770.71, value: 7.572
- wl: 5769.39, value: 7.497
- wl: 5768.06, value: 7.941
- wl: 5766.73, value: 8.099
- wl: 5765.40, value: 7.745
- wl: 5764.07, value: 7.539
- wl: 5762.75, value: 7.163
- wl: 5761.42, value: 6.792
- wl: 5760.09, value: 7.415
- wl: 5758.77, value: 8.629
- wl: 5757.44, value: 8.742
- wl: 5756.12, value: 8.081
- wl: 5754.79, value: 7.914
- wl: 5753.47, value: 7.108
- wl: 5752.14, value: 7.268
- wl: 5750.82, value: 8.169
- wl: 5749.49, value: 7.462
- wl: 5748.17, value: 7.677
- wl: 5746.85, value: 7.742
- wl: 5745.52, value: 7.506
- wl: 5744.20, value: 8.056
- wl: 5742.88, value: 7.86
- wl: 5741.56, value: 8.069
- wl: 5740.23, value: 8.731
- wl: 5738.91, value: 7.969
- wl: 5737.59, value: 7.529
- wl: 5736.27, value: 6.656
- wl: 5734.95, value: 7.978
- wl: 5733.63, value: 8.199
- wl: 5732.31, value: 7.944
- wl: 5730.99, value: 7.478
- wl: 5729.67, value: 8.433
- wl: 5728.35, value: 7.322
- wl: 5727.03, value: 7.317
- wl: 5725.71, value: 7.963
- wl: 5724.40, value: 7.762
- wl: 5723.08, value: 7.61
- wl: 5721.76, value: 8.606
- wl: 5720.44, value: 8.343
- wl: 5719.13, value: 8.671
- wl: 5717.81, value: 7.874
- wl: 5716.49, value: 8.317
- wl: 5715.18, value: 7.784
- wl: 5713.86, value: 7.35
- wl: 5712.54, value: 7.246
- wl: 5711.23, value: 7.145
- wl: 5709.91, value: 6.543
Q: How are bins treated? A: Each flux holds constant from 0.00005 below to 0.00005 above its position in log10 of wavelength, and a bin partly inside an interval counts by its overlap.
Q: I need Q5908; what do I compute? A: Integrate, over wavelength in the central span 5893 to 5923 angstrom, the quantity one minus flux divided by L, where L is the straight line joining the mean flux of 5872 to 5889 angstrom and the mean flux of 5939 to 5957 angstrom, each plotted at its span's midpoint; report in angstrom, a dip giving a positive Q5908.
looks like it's 3.1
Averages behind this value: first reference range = 6.05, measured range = 6.01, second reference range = 7.56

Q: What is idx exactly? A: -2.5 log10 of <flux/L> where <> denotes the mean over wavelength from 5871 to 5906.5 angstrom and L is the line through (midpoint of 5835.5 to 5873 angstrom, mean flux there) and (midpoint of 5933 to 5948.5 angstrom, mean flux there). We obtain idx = 0.39 mag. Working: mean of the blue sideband 7.56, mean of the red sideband 7.6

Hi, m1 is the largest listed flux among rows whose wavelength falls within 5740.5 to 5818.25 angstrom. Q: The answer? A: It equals 9.833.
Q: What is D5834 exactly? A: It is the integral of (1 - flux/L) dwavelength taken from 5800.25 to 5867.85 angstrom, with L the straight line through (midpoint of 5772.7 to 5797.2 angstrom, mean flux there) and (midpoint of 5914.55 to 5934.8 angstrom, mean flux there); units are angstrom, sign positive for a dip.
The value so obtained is -2.0 angstrom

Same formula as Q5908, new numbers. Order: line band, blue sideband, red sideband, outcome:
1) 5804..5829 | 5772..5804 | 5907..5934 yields -1.22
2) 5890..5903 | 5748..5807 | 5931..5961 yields 6.06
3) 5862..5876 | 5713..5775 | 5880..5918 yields -3.02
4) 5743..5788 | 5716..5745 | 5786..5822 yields 1.55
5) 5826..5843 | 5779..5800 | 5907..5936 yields -1.09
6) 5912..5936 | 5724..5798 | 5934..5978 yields 1.12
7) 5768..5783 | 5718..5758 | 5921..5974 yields -0.05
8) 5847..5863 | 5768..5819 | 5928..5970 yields 1.12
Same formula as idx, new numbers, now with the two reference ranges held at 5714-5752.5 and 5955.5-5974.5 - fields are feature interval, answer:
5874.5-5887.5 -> 0.234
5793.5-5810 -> -0.120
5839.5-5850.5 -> -0.080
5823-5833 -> -0.074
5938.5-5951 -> -0.030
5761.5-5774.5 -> 0.011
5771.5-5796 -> -0.016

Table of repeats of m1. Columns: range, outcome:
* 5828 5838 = 9.074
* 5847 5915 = 8.13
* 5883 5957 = 8.645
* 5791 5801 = 8.57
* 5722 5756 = 8.731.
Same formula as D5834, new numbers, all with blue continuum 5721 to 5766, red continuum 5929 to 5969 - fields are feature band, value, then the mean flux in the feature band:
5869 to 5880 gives 0.66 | 7.14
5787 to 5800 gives -0.55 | 8.04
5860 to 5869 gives 0.71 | 7.02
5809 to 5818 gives -0.22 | 7.87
